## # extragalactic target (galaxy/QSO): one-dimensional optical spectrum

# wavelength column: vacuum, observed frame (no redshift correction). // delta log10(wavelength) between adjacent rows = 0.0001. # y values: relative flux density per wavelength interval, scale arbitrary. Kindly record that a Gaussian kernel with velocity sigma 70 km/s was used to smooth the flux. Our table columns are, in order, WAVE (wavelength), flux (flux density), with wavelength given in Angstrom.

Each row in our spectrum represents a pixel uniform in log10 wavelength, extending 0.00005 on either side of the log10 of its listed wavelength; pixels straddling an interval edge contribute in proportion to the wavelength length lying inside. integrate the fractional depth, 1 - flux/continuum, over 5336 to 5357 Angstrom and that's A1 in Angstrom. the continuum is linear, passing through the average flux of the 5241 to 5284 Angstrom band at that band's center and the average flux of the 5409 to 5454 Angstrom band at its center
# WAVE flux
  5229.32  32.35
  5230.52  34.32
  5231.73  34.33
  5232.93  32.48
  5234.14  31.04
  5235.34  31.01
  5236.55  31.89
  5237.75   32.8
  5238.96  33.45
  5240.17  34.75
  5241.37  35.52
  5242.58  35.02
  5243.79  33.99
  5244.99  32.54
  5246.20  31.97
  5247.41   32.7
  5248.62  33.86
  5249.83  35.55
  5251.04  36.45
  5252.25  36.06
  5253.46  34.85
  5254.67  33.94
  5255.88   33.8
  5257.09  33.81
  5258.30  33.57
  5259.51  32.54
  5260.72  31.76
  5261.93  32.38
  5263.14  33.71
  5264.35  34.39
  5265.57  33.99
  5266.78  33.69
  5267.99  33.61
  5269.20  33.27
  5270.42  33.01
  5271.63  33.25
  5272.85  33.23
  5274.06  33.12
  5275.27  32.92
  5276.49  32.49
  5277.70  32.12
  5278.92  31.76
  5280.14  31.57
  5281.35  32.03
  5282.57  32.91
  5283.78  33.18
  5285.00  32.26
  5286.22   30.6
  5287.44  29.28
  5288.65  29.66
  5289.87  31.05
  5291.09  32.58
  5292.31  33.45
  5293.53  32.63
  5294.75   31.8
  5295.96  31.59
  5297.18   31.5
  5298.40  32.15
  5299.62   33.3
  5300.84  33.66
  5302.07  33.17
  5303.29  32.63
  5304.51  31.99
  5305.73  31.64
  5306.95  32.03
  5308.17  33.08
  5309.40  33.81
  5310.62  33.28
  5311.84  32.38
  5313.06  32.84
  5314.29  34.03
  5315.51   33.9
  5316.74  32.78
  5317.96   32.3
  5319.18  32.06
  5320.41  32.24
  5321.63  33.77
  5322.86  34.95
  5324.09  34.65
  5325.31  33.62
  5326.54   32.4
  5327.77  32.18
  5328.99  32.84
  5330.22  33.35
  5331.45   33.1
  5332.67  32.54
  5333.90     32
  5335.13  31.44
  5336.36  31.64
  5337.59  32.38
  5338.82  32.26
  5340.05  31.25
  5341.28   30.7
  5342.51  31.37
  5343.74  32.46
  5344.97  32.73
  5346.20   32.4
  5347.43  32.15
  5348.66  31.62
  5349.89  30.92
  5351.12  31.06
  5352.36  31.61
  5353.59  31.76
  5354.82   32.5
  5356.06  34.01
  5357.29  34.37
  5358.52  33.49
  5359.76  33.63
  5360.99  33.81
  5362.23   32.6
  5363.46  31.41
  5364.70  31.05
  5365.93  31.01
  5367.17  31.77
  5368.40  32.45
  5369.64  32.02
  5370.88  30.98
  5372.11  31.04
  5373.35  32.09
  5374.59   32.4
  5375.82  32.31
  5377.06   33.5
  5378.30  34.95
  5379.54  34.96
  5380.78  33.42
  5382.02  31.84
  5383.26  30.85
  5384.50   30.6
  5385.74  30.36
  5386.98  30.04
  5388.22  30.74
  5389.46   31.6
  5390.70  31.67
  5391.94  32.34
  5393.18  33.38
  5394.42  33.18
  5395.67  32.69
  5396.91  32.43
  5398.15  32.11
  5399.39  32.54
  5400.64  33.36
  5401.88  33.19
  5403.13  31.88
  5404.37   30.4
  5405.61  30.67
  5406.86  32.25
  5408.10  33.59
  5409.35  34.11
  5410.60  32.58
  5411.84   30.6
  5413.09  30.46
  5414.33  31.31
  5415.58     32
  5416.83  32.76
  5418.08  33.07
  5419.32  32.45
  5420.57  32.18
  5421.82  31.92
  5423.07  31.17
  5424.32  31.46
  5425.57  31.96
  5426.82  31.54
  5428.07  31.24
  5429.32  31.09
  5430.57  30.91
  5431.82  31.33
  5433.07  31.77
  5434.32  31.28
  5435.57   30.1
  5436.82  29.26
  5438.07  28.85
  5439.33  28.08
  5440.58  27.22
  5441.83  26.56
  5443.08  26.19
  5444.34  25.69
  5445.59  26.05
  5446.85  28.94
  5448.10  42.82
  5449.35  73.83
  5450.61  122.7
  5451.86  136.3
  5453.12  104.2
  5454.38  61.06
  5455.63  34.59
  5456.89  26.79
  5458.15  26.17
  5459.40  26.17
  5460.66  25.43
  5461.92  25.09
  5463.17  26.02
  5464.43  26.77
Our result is 2.6 Angstrom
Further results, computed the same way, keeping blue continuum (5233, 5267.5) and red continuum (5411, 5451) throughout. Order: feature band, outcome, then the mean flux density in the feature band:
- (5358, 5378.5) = 1.1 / 32.3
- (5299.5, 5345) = 1.6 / 32.7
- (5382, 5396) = 1.1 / 31.6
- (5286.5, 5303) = 0.9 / 32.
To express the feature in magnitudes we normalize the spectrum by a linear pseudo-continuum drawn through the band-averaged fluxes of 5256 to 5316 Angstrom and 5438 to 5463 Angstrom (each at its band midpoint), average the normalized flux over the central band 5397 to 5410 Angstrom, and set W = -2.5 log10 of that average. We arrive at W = 0.29 mag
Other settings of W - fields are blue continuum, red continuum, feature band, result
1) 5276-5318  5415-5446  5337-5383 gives -0.03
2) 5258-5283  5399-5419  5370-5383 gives -0.01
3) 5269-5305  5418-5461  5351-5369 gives 0.11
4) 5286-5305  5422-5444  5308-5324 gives -0.05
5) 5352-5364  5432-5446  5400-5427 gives -0.08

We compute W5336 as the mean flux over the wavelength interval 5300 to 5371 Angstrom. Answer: 32.5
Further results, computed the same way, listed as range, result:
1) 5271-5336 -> 32.5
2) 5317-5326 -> 33.3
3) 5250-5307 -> 32.8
